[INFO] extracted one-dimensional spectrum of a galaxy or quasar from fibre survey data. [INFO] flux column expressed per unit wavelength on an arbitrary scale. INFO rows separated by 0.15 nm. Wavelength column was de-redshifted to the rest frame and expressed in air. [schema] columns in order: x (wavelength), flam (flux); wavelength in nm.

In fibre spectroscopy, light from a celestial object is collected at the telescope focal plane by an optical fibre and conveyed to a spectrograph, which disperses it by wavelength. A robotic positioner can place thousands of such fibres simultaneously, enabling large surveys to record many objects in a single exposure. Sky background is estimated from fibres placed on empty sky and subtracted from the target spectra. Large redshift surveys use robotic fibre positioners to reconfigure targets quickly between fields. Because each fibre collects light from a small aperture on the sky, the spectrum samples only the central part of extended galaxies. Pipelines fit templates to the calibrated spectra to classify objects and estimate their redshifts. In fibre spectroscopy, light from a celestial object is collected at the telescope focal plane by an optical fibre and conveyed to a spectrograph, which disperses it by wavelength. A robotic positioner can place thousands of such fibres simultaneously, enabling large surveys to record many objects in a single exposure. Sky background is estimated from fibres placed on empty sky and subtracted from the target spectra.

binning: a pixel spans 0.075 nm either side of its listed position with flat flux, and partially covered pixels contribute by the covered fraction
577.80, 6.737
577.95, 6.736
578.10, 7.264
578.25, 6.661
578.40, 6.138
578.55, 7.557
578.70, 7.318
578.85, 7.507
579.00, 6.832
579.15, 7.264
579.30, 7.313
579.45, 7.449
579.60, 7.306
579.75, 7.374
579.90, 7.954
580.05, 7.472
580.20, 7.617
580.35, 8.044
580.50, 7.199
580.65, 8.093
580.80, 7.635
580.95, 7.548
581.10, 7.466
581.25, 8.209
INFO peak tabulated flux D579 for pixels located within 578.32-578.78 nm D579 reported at 7.557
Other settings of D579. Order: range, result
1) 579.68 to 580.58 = 8.044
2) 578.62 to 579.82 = 7.507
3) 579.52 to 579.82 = 7.374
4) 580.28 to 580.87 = 8.093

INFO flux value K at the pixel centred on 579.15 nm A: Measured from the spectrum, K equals 7.264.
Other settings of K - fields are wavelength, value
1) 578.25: 6.661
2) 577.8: 6.737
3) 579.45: 7.449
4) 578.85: 7.507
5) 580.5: 7.199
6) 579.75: 7.374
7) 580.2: 7.617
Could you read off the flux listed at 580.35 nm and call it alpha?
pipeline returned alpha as 8.044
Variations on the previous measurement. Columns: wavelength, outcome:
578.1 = 7.264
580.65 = 8.093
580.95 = 7.548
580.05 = 7.472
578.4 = 6.138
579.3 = 7.313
